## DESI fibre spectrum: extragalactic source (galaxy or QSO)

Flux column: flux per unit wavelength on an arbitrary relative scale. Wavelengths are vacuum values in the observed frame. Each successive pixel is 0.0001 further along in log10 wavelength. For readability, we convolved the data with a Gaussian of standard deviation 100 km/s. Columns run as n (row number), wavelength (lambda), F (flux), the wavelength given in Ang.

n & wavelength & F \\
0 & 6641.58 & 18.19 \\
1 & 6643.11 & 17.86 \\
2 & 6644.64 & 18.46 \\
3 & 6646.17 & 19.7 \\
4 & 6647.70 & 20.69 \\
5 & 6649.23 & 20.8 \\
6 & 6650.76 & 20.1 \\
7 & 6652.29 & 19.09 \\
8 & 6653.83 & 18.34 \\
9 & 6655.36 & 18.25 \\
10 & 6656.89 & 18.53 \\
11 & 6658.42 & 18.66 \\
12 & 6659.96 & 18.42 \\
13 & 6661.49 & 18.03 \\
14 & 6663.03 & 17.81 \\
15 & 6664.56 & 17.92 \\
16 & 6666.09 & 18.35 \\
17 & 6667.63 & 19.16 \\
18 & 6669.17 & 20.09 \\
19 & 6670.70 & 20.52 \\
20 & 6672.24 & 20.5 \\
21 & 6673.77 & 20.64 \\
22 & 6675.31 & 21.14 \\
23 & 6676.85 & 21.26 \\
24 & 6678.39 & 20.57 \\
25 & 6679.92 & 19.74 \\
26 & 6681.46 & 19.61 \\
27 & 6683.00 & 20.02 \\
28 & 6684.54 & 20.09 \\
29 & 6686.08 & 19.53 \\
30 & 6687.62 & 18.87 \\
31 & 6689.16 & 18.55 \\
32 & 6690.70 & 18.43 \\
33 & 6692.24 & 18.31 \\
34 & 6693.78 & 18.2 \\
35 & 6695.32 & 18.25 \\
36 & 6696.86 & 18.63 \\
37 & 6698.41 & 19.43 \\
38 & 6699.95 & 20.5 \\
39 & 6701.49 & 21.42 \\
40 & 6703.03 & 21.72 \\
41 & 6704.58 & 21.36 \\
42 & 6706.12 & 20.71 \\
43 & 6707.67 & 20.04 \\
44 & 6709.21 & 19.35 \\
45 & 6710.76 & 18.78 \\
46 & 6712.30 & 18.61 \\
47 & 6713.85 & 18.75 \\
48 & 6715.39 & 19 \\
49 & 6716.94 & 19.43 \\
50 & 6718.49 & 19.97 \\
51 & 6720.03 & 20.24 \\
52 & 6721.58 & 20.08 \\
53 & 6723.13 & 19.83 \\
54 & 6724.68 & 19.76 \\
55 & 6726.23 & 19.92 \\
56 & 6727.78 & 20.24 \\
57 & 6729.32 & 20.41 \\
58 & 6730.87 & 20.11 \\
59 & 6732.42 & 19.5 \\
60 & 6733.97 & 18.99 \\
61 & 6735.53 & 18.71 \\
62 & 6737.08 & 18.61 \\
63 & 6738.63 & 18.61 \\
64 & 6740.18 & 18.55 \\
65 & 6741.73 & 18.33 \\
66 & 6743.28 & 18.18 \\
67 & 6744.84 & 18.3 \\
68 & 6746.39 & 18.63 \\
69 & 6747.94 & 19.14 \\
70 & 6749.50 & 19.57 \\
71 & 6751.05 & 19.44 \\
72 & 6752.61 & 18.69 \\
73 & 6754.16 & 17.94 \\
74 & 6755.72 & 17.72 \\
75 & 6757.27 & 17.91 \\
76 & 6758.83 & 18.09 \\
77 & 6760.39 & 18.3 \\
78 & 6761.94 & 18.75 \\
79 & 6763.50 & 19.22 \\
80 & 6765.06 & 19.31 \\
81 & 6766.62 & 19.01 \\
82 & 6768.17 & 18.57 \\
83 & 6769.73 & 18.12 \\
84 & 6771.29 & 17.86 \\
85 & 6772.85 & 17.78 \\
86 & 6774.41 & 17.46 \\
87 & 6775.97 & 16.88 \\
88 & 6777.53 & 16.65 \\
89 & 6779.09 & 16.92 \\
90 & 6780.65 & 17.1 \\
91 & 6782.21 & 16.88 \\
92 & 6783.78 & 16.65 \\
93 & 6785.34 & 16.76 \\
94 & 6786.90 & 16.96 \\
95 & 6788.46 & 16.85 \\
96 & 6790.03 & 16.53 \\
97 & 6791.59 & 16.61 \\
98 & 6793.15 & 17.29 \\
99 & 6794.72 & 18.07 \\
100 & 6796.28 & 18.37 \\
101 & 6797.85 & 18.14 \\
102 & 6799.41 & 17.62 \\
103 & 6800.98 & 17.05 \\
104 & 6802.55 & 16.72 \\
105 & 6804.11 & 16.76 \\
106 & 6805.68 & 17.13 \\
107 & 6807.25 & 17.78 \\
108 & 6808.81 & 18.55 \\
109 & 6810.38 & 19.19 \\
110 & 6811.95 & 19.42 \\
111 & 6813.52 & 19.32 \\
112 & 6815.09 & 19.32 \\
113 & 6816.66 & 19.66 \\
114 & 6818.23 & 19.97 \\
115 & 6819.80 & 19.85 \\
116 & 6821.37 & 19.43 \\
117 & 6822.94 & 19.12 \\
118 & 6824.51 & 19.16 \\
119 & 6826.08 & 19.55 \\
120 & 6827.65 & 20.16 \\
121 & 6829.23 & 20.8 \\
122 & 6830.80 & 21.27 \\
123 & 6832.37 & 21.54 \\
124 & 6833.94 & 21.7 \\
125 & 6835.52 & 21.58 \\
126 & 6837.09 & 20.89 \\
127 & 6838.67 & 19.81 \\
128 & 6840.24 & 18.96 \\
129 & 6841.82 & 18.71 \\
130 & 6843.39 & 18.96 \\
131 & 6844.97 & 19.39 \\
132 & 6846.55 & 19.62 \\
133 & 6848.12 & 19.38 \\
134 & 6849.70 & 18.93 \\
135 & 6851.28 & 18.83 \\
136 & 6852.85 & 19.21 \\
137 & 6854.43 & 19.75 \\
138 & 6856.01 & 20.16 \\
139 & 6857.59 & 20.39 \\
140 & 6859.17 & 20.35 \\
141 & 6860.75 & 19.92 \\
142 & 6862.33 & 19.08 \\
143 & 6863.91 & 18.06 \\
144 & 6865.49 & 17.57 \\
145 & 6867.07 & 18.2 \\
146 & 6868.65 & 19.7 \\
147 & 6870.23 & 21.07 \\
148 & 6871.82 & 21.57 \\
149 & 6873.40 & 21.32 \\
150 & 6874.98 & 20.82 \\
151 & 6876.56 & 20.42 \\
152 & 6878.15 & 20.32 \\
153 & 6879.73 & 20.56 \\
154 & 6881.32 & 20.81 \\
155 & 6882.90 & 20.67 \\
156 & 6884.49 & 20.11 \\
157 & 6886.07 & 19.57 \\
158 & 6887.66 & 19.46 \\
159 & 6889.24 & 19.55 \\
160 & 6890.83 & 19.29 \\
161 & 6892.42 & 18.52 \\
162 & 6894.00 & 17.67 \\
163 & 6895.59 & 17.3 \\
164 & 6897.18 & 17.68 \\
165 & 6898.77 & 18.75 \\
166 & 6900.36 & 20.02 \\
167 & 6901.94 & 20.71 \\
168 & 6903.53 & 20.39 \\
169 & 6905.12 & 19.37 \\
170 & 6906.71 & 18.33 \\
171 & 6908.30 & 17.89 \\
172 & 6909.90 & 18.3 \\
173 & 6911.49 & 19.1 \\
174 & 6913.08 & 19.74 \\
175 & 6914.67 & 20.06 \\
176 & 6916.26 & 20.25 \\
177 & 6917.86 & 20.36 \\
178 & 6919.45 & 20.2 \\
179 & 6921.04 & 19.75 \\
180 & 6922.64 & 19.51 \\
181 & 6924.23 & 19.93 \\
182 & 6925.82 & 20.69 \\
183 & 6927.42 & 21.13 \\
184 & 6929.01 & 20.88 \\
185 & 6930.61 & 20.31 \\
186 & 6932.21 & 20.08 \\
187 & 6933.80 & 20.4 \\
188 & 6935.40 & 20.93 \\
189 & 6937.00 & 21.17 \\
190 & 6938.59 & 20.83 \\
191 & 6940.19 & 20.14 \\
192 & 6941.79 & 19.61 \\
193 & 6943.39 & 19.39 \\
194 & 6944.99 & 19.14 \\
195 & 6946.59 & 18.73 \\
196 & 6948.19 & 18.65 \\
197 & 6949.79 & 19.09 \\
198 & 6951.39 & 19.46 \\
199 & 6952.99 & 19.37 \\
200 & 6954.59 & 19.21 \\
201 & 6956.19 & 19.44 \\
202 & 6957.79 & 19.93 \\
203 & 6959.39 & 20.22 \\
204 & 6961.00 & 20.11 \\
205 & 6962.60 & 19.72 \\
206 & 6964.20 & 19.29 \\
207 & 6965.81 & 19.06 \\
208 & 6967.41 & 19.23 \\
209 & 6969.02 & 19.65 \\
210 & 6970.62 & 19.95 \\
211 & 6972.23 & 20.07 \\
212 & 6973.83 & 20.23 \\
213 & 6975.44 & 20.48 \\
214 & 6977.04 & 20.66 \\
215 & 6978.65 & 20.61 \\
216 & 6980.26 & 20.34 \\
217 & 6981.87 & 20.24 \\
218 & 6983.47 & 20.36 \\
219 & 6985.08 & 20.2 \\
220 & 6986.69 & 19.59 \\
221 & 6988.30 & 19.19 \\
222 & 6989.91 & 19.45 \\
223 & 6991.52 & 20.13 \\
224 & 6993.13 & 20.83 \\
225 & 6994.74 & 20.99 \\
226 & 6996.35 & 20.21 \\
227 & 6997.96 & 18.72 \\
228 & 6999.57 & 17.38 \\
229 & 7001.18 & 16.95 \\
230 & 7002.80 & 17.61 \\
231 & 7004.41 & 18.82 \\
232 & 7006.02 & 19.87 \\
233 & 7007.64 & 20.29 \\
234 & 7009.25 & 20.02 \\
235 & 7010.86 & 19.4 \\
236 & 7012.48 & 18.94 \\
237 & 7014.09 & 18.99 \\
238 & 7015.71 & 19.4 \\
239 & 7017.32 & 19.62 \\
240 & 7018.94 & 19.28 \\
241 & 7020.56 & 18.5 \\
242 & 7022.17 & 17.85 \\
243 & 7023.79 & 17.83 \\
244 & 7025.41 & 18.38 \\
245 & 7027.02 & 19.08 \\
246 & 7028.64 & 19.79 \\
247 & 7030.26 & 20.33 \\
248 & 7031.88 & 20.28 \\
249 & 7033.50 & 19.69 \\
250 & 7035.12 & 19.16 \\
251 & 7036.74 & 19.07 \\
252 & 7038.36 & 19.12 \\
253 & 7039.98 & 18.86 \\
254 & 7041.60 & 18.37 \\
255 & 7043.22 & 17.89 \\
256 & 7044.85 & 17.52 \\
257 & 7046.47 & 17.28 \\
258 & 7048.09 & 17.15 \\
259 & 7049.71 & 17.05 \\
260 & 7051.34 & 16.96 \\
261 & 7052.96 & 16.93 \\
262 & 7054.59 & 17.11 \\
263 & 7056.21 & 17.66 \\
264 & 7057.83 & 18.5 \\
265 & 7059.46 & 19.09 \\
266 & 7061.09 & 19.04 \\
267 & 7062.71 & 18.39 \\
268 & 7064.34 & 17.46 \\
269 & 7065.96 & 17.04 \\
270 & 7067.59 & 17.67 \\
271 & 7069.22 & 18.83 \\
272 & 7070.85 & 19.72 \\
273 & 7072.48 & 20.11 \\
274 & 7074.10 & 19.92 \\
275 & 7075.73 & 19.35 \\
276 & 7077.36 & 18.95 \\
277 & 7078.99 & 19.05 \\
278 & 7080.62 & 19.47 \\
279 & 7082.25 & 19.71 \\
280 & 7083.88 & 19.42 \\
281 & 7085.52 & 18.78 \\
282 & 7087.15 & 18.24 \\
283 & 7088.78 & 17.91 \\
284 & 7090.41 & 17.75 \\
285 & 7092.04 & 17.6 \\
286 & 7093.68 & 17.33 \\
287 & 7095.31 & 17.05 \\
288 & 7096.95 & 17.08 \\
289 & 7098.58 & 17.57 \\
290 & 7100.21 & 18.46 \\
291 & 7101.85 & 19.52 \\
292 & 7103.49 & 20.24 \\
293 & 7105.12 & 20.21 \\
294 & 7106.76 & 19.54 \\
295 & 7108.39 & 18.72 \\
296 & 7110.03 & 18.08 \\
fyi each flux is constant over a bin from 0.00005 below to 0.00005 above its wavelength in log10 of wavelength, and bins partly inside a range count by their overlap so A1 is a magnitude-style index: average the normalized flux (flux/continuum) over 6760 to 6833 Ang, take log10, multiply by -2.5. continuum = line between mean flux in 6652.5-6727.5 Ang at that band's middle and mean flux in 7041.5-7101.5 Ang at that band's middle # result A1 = 0.05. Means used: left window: 19.5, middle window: 18.3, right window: 18.2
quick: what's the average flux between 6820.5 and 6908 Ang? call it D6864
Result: 19.7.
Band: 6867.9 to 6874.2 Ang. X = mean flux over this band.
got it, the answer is 20.9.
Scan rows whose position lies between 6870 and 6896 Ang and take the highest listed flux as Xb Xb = 21.57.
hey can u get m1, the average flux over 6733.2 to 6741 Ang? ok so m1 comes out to 18.7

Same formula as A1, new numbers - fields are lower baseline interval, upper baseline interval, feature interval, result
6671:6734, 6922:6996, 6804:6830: 0.04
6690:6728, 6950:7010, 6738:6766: 0.06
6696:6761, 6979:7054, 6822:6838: -0.07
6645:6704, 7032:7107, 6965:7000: -0.07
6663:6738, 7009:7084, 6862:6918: -0.02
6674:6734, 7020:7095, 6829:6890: -0.04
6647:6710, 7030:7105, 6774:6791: 0.14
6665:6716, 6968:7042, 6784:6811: 0.13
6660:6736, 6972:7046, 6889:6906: 0.02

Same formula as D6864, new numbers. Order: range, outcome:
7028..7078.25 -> 18.5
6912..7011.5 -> 19.8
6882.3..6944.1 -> 19.7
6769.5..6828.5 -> 18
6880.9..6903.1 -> 19.3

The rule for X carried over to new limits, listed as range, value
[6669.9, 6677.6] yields 20.8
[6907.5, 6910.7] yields 18.1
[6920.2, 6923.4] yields 19.6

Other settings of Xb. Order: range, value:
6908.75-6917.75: 20.25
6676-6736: 21.72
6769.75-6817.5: 19.66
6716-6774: 20.41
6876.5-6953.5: 21.17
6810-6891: 21.7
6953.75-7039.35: 20.99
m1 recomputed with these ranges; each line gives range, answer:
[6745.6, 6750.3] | 19.1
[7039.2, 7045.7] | 18.1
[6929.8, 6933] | 20.1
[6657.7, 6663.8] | 18.2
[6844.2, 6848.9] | 19.5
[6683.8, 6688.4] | 19.5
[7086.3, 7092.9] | 17.9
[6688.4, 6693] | 18.4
